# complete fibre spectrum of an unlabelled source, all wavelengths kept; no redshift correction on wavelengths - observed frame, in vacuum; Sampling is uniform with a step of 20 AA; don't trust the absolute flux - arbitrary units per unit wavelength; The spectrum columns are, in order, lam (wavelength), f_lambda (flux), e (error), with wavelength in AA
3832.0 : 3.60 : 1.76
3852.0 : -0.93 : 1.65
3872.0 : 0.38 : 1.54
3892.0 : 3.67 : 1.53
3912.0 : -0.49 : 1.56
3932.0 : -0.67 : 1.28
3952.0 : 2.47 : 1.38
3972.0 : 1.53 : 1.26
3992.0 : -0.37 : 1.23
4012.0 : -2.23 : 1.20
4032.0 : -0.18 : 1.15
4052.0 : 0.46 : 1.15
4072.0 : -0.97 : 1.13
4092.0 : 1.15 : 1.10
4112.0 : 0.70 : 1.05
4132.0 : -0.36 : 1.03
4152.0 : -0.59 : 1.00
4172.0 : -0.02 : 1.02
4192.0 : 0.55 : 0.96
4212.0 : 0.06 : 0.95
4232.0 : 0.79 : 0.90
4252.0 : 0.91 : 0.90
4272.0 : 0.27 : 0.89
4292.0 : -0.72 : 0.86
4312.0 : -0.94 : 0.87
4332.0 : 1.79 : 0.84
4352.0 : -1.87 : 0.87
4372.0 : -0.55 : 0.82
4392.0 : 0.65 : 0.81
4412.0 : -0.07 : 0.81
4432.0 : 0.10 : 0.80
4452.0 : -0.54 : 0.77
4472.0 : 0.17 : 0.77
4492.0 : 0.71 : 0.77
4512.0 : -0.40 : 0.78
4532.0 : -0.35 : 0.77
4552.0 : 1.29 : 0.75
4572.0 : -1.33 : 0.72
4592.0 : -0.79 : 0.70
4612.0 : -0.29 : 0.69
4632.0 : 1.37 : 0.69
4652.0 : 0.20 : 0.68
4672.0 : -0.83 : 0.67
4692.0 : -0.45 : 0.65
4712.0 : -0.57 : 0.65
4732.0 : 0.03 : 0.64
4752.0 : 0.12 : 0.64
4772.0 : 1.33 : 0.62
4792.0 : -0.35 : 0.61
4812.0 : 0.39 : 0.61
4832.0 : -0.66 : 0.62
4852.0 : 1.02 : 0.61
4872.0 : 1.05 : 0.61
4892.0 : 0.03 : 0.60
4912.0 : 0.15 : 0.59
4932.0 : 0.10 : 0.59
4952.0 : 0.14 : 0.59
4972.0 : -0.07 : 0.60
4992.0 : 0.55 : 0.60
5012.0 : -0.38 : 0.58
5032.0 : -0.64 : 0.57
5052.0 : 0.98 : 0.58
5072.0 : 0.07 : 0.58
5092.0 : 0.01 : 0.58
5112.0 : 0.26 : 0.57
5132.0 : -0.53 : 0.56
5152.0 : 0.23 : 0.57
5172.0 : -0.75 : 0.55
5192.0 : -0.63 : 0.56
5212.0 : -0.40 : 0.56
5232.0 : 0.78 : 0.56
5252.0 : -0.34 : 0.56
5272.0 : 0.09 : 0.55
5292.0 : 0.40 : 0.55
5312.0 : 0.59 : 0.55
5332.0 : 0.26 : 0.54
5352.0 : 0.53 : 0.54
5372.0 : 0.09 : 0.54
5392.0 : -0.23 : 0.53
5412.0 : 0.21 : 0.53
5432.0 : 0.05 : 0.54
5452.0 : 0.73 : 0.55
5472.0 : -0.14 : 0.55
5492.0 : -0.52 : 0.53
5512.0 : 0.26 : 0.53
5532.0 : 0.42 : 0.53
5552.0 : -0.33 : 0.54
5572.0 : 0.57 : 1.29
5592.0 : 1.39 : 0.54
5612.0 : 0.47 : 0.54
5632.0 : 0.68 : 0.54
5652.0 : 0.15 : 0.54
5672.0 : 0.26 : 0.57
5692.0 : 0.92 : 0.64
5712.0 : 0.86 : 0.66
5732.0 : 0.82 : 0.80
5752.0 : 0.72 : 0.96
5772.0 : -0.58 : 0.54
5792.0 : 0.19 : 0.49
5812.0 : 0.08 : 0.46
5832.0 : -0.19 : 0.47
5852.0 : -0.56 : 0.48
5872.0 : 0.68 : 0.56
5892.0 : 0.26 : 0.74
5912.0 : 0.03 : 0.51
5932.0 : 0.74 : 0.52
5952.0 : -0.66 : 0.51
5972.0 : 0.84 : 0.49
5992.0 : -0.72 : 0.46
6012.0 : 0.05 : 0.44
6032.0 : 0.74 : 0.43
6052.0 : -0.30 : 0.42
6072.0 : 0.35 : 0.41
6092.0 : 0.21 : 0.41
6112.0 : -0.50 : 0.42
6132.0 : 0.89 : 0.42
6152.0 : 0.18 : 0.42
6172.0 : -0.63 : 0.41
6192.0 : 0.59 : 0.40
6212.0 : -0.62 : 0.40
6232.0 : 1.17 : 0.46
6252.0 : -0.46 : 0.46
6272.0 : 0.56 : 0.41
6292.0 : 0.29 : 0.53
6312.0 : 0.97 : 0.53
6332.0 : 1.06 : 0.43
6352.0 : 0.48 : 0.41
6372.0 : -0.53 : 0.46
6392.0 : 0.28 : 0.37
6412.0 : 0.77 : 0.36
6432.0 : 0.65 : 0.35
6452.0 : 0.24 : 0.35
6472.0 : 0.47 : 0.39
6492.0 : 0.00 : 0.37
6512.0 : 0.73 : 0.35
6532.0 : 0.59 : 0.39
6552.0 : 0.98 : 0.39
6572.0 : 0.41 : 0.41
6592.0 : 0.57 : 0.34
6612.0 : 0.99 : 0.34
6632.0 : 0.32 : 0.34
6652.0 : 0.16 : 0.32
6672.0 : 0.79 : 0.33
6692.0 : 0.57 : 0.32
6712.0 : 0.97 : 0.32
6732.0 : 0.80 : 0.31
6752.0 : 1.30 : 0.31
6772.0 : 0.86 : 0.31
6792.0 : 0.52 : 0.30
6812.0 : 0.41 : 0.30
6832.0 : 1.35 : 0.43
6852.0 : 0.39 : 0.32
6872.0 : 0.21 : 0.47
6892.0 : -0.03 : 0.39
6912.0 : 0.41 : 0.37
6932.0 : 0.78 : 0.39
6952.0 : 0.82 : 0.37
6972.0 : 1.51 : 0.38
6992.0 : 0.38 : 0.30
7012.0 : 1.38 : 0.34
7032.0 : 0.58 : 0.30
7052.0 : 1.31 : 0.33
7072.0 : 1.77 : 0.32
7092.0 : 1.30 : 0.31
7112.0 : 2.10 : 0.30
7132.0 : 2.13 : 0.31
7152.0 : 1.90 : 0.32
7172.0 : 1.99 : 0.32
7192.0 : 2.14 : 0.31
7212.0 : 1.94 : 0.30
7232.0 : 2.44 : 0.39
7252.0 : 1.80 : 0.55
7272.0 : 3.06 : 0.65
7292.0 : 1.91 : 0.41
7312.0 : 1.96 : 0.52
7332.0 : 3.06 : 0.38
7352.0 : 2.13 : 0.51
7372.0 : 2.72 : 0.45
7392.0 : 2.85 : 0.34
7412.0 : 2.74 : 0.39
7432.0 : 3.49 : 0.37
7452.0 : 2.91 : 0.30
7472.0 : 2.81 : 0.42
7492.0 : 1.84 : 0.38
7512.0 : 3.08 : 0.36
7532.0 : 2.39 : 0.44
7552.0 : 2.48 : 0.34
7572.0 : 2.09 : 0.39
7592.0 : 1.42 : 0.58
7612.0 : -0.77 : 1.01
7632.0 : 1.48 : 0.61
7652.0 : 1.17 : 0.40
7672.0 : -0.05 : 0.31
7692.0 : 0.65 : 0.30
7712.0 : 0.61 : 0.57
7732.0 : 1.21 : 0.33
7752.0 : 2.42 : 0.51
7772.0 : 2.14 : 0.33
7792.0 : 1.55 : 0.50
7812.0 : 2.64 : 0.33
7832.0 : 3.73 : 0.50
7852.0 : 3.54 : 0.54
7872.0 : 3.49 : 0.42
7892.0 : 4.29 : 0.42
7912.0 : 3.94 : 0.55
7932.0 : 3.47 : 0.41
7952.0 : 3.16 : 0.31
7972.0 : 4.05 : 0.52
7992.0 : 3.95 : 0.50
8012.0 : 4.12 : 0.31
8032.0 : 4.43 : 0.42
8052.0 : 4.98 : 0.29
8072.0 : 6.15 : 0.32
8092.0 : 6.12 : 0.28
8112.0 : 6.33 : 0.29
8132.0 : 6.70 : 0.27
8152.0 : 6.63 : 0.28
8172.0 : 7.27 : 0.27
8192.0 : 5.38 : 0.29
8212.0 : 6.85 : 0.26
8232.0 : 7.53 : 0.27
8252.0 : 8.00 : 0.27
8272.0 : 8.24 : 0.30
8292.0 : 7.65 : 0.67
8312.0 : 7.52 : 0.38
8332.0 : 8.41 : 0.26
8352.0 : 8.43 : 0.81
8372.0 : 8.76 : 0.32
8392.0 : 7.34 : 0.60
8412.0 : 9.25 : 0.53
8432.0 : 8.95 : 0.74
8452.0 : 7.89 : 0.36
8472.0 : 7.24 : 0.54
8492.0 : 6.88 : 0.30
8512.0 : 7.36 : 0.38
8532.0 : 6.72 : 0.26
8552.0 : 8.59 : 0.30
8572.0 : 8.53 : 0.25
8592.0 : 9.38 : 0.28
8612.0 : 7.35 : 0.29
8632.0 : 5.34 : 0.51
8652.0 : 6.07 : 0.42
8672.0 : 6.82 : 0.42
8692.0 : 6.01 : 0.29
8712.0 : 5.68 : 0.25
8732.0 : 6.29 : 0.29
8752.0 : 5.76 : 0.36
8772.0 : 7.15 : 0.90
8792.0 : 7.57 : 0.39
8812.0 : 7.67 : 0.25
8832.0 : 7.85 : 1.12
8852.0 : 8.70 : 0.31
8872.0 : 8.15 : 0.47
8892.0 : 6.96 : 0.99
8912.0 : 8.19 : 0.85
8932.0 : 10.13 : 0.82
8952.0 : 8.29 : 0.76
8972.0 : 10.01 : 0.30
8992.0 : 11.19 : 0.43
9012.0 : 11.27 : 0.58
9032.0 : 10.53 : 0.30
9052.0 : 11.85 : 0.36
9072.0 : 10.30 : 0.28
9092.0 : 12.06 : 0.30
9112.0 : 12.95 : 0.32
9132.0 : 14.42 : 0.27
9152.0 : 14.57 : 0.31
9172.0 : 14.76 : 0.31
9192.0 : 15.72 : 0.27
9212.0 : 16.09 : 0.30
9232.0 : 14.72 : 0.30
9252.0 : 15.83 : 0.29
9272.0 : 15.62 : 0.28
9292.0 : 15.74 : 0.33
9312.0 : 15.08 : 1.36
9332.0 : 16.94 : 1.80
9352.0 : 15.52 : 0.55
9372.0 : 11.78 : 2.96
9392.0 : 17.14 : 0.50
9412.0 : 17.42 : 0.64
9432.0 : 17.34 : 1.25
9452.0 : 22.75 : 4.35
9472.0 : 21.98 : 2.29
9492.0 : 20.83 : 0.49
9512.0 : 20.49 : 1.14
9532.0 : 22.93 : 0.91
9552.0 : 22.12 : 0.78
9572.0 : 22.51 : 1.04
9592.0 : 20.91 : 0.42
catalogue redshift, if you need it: 1.035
